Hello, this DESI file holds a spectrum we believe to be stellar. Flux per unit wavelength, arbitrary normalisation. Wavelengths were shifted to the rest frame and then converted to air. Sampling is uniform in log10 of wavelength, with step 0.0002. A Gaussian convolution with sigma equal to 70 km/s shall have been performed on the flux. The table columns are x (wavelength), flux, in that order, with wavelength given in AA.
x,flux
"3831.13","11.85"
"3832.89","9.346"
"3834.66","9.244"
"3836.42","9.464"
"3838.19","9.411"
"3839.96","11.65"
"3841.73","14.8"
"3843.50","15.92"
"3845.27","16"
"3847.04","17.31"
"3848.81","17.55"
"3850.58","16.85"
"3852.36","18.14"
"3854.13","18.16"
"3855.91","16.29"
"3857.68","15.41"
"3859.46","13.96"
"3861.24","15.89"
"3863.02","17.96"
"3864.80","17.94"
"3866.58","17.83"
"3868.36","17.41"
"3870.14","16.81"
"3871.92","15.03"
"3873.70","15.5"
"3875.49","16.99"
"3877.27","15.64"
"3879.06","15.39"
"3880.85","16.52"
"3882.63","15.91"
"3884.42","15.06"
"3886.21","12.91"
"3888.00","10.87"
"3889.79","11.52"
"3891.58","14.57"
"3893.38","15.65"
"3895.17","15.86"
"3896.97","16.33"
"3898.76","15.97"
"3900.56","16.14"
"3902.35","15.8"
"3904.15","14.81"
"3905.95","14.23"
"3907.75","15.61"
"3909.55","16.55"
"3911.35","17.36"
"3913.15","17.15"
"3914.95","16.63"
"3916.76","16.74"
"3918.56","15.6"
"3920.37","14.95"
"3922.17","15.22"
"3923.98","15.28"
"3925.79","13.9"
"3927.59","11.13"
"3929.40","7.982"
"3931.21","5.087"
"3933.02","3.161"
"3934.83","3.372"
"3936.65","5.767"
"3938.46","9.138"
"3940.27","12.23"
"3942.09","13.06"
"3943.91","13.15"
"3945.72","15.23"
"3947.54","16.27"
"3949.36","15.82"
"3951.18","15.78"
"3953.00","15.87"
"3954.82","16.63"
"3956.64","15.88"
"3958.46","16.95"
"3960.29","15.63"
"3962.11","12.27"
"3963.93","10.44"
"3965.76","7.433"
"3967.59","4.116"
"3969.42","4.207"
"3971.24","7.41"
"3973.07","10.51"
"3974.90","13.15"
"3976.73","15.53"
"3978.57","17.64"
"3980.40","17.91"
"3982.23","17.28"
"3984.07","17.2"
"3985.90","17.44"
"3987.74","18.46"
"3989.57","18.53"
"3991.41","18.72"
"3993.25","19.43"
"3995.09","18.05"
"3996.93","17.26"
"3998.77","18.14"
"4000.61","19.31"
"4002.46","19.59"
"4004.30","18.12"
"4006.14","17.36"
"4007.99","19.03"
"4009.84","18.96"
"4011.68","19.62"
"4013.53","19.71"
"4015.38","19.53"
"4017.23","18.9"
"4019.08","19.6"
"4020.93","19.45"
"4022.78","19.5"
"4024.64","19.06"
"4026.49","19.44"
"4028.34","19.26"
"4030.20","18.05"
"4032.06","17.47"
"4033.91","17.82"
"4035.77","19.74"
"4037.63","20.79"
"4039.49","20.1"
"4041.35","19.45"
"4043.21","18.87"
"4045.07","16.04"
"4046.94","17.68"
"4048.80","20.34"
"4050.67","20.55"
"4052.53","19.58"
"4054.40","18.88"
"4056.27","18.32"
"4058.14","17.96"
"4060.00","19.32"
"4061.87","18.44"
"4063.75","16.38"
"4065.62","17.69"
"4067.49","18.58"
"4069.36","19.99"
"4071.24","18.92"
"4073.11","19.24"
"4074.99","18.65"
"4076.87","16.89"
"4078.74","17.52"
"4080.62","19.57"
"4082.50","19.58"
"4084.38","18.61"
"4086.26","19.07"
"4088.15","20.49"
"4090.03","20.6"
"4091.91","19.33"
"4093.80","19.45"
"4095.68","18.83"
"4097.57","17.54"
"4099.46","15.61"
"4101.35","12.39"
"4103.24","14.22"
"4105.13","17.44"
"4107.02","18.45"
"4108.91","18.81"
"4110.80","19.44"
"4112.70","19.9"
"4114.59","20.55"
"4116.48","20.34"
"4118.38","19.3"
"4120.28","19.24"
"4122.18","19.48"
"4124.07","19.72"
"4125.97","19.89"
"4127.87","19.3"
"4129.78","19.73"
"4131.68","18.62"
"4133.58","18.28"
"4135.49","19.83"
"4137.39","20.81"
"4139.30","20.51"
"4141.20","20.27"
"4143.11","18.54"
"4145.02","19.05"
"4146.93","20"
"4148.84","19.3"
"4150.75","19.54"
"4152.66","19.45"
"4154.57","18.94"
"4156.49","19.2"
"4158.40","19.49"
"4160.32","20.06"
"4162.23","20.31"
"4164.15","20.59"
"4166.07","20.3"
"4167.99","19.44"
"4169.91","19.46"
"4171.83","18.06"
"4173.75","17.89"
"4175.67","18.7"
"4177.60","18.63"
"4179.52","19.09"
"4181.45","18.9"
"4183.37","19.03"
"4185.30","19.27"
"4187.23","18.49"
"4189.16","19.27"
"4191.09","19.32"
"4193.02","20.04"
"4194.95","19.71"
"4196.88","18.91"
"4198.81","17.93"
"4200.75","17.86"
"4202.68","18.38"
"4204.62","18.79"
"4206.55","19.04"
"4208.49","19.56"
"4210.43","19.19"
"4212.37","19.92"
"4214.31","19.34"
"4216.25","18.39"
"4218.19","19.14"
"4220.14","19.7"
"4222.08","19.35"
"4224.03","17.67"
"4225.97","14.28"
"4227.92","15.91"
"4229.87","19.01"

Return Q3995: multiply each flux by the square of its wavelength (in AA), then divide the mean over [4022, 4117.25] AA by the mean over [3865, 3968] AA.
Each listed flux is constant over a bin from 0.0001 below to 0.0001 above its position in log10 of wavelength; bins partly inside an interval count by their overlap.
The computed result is 1.45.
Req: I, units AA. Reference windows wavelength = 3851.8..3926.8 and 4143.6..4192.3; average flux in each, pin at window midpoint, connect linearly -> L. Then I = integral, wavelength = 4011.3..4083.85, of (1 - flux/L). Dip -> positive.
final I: -4.7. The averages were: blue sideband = 15.7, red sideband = 19.3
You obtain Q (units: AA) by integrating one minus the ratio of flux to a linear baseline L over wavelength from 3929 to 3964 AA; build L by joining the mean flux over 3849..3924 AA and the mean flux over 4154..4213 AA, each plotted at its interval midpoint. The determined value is 9.4 AA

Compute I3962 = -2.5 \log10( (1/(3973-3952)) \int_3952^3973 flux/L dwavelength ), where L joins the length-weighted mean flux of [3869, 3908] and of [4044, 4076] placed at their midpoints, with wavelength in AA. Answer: 0.40 mag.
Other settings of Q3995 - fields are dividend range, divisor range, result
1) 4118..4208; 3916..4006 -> 1.53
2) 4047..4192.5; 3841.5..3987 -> 1.47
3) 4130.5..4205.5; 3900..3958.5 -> 1.60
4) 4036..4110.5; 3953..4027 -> 1.18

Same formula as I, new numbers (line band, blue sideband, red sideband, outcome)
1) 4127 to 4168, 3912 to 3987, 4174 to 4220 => -4.29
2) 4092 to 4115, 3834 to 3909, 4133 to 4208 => 0.81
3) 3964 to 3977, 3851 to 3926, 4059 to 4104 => 6.29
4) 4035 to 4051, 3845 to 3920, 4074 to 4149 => -1.10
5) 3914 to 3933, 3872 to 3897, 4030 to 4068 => 3.55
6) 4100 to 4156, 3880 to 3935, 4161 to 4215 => -3.01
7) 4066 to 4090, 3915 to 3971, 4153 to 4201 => -4.23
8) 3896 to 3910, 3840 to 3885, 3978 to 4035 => 1.08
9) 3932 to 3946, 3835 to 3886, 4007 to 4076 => 6.56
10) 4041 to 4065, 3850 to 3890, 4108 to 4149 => -0.08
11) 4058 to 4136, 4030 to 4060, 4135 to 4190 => 1.89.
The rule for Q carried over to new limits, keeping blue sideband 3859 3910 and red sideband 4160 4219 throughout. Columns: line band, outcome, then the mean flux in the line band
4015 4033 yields -1.92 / 19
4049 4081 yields -1.78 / 18.6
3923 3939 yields 7.71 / 8.32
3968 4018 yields 0.12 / 16.8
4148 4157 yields -0.29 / 19.3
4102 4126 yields -0.83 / 18.9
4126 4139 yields -0.75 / 19.5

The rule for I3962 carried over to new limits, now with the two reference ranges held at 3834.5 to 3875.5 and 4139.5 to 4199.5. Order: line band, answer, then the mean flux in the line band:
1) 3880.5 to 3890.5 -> 0.16 mag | 13.7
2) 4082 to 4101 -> -0.02 mag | 18.7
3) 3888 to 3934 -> 0.16 mag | 14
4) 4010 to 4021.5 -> -0.12 mag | 19.4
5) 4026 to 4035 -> -0.04 mag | 18.4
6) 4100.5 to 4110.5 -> 0.13 mag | 16.5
